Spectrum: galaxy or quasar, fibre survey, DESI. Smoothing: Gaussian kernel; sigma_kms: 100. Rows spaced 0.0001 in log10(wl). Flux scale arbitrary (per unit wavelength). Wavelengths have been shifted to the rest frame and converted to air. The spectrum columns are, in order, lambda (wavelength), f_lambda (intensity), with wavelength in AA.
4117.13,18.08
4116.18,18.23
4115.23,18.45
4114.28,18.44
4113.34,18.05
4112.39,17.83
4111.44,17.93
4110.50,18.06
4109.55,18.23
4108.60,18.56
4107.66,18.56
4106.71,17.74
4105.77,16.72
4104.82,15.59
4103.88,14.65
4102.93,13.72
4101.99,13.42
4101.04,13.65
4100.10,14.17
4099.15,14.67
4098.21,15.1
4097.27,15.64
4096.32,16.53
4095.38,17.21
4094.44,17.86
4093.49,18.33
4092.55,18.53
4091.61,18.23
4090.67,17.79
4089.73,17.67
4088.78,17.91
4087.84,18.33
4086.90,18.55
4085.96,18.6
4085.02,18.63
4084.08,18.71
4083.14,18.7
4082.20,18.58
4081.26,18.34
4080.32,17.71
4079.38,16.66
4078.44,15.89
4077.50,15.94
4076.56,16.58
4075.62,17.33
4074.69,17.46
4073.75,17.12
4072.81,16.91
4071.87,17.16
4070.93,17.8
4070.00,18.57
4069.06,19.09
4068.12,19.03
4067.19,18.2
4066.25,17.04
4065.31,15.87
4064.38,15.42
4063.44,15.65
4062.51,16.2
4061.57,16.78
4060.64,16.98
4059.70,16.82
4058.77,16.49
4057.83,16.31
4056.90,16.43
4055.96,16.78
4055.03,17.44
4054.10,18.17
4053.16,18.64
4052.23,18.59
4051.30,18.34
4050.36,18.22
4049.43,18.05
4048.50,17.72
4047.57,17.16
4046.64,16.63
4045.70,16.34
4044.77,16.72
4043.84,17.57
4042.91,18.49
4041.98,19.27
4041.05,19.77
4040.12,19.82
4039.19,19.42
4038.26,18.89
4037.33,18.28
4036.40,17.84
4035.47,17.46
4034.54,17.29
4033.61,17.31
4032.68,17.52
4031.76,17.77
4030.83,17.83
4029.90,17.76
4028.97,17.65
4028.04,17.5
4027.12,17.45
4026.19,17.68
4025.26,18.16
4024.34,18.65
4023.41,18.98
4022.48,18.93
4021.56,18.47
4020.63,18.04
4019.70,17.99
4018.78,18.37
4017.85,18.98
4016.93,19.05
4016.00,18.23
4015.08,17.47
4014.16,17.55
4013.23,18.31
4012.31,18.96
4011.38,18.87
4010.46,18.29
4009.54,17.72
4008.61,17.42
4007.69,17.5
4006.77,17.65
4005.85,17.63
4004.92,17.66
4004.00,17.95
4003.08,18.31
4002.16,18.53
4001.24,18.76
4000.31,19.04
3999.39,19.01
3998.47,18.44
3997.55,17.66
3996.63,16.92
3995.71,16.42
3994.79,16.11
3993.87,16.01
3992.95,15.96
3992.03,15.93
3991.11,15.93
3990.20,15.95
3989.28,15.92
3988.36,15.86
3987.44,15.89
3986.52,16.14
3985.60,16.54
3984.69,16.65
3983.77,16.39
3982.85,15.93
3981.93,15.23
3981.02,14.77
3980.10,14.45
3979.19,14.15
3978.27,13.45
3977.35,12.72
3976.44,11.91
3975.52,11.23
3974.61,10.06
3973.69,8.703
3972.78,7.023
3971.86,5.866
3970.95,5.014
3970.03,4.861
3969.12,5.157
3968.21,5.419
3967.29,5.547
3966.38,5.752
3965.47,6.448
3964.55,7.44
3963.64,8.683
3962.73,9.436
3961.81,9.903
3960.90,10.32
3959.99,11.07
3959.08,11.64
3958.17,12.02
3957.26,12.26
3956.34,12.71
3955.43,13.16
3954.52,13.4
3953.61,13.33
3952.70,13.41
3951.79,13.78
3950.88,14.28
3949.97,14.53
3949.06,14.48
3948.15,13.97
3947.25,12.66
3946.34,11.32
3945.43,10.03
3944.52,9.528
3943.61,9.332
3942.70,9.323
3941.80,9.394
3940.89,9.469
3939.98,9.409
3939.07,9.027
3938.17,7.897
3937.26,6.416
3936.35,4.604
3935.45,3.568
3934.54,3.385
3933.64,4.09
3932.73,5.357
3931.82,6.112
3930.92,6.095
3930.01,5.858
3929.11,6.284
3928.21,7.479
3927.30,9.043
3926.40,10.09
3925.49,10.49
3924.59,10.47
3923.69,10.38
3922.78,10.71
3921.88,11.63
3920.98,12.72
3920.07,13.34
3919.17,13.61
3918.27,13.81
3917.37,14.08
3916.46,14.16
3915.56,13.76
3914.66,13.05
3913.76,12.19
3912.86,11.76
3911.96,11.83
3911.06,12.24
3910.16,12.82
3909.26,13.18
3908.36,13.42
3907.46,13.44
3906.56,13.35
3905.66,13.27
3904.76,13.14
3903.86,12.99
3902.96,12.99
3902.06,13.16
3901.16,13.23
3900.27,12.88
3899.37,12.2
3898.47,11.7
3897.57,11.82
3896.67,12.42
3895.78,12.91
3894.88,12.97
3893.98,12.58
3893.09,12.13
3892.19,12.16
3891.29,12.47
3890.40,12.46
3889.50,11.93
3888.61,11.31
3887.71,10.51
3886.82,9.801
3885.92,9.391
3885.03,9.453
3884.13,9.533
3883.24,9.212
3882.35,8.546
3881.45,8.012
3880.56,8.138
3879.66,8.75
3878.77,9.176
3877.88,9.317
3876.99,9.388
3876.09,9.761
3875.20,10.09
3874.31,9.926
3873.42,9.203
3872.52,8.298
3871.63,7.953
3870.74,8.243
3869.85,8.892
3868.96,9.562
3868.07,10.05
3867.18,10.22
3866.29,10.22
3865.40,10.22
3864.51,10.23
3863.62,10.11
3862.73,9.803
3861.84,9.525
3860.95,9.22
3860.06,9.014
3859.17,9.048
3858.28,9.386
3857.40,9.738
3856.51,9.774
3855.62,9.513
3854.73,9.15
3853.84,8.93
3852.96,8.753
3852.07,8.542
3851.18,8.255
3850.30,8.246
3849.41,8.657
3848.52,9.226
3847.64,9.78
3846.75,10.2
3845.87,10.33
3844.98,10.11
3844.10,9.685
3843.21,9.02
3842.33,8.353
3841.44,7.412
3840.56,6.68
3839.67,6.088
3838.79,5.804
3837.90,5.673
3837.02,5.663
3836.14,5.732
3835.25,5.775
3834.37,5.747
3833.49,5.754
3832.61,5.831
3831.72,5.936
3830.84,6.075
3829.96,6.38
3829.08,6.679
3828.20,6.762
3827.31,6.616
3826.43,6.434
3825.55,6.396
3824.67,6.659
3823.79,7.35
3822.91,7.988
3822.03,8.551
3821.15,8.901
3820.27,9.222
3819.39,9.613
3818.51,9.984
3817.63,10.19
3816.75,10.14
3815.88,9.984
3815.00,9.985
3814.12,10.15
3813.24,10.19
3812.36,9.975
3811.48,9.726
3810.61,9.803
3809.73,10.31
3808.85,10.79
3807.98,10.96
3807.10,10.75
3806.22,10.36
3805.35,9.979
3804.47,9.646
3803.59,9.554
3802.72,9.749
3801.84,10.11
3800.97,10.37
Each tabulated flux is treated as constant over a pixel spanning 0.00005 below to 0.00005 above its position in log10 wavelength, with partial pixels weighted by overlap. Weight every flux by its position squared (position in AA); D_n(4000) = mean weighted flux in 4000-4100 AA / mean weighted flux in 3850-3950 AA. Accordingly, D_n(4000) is 1.85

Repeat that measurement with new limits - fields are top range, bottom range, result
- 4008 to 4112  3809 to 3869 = 2.30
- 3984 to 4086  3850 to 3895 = 1.96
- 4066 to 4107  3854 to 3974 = 1.82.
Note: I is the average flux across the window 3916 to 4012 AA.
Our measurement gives 12.2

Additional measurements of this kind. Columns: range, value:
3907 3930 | 11.7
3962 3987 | 10.6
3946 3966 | 11.8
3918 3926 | 11.8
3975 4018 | 16.7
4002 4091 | 17.8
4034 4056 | 18.1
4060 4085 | 17.3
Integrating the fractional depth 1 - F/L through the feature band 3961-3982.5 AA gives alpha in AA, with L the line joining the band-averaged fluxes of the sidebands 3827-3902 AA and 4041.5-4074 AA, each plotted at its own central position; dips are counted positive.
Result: 7.0 AA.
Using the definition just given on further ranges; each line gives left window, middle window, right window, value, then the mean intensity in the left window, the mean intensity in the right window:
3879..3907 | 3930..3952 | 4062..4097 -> 6.9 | 11.4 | 17.6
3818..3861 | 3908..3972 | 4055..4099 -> 9.7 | 7.92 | 17.3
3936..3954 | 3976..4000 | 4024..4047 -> -2.6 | 10.8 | 18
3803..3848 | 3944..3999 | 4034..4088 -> 6.7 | 8.35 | 17.6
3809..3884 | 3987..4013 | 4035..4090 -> -4.0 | 8.61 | 17.6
